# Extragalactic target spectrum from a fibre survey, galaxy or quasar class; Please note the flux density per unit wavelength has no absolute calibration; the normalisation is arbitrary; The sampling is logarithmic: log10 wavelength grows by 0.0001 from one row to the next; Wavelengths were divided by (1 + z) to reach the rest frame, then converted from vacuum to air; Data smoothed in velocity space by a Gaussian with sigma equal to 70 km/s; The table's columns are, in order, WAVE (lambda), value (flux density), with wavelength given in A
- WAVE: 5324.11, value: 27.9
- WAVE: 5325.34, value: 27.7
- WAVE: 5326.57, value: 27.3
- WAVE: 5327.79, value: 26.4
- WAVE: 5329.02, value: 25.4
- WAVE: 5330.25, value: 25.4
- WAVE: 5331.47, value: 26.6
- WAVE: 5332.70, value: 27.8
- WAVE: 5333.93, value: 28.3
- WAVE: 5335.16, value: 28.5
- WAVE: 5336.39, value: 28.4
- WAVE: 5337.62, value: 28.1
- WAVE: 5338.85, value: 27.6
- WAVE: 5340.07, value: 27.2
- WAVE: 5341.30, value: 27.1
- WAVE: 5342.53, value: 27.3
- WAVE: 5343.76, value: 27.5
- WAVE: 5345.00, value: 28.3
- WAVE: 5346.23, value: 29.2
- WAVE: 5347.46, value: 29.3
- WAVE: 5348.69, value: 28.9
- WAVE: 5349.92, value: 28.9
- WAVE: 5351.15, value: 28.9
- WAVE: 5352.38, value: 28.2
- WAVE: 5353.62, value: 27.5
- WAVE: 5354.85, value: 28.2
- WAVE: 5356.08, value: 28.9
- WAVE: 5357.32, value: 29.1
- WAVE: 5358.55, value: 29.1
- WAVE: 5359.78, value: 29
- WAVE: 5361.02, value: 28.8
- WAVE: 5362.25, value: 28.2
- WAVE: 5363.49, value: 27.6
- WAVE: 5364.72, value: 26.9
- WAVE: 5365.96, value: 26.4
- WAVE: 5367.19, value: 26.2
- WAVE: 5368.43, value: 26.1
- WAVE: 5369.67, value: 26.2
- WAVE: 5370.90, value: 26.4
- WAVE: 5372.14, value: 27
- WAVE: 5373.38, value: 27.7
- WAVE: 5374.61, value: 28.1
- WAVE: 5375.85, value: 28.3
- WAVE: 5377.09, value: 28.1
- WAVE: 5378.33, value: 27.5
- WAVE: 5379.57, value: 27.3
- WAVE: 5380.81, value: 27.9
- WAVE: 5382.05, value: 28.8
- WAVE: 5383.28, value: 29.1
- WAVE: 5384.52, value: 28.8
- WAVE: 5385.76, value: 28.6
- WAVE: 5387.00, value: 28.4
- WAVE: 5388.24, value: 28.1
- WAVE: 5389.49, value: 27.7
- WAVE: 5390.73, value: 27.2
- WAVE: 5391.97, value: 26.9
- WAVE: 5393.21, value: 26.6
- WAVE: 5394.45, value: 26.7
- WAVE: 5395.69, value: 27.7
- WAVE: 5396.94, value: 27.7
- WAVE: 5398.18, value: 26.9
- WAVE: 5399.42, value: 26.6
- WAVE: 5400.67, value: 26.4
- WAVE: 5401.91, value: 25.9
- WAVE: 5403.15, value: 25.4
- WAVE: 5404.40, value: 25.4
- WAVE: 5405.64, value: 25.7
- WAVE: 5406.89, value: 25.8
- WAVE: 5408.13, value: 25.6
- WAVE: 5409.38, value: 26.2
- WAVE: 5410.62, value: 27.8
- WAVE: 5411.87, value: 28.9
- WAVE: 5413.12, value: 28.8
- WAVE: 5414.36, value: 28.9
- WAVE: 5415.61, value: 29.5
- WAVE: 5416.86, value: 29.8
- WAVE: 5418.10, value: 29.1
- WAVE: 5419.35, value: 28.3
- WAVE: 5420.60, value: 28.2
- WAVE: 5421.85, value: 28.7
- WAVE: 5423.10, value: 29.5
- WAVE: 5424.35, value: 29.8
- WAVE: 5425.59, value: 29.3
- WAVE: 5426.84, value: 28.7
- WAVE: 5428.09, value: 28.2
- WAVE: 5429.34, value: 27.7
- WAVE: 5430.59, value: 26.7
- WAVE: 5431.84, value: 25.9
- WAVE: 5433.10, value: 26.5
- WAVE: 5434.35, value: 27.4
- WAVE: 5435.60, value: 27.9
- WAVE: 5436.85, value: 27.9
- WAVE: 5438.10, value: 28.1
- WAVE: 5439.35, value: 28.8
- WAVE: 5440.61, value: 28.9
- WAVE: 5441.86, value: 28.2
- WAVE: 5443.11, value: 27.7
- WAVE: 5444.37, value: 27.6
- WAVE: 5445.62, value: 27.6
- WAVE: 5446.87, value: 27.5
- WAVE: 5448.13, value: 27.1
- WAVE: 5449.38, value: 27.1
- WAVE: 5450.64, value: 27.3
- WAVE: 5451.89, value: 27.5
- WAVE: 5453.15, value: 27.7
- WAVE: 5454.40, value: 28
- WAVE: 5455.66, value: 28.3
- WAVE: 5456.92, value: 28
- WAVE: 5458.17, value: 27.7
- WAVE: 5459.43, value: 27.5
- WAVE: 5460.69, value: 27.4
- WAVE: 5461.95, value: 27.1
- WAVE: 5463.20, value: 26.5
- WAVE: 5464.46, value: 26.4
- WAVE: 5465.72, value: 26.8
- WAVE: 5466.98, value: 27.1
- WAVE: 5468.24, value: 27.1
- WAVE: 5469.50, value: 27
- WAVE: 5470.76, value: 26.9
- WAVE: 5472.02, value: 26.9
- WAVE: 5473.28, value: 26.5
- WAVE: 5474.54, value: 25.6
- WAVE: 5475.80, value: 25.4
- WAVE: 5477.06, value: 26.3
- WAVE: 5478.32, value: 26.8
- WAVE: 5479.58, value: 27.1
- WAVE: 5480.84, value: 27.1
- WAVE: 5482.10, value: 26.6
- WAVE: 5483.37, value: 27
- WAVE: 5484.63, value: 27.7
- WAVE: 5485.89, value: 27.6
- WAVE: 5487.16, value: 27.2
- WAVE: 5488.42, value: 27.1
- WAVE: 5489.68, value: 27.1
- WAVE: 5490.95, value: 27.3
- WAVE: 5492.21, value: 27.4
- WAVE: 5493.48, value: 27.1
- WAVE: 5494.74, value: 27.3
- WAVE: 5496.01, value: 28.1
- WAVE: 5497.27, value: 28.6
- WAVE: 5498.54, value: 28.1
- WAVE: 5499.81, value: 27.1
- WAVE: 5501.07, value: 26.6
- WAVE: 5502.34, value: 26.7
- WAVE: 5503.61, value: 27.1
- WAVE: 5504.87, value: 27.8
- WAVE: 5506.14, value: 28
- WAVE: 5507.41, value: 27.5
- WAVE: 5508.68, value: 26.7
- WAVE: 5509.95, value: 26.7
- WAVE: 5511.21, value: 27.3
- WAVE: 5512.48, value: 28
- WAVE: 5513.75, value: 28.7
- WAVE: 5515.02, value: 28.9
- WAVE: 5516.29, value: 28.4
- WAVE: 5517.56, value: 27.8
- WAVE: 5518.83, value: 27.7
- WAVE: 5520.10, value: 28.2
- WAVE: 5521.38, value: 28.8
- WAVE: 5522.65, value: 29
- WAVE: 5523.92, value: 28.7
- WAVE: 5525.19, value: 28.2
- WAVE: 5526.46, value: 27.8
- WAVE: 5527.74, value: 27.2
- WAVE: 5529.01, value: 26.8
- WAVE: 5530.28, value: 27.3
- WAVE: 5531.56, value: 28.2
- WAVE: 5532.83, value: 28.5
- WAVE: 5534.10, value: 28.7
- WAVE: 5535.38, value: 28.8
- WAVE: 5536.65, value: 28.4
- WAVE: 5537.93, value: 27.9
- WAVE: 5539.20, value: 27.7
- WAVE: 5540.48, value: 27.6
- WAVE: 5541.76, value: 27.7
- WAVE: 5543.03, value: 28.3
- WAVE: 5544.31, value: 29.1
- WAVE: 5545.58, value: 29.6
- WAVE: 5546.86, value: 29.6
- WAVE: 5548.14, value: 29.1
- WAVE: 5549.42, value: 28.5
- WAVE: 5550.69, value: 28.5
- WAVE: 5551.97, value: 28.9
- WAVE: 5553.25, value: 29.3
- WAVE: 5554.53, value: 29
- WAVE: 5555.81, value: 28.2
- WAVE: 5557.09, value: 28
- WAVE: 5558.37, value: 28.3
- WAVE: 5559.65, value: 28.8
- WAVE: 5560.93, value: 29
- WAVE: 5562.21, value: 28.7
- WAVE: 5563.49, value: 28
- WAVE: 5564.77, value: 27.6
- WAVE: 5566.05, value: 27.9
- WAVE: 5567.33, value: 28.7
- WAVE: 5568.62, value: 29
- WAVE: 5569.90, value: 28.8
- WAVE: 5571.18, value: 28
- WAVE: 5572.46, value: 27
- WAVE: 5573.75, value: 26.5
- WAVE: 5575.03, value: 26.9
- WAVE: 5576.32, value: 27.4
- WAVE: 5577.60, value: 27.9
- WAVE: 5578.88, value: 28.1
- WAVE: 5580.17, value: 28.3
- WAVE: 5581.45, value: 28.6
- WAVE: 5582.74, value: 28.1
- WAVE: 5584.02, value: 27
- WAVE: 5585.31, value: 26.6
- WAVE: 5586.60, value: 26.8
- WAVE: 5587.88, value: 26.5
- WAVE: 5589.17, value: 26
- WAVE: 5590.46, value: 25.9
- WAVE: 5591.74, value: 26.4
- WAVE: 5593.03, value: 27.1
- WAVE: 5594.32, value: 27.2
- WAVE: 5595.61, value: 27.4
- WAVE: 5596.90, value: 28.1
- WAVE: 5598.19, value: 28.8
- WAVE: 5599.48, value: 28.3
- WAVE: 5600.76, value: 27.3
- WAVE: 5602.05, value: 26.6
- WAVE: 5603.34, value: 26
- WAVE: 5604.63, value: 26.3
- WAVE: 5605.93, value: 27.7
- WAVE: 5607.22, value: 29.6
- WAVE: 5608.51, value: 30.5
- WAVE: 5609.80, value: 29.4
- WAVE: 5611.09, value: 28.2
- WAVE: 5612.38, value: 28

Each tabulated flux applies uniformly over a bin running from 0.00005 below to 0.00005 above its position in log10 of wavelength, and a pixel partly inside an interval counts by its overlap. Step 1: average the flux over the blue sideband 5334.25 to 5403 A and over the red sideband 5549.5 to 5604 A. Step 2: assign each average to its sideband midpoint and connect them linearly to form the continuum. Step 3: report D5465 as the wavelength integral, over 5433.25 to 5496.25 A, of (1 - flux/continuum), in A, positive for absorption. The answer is 1.1 A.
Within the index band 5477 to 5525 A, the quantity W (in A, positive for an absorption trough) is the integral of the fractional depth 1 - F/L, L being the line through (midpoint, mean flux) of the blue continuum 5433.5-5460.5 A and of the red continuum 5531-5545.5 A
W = 0.90 A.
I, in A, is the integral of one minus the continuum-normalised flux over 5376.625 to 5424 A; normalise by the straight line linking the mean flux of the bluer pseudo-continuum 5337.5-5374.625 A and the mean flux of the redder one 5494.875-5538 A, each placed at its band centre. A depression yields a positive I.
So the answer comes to 0.36 A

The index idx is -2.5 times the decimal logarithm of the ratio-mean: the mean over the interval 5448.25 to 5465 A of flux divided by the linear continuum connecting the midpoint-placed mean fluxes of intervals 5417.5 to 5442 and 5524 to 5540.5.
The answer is 0.03 mag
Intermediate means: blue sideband 28.2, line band 27.4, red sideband 28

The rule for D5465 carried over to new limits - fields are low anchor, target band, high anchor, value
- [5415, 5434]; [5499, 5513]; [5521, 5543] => 0.5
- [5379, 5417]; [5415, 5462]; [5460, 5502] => -1.4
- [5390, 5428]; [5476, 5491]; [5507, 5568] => 0.5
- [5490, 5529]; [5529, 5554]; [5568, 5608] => -0.8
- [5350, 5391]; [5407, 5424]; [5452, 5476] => -0.5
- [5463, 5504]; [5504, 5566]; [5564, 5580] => -1.7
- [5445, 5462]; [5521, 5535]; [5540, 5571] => 0.1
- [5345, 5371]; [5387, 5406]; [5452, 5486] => 0.6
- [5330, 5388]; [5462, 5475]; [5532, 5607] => 0.6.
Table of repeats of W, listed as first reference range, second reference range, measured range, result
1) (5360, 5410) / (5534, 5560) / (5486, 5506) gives 0.5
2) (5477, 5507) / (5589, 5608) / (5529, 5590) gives -1.8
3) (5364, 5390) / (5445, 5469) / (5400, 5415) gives 0.4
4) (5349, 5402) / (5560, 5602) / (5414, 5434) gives -0.5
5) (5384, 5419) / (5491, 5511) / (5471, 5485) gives 0.4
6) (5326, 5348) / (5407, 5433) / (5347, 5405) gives 0.4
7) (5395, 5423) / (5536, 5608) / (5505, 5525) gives -0.2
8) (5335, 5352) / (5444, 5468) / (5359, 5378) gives 0.4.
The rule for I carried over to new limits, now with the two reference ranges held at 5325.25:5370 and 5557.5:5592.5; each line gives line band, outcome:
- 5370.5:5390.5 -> -0.2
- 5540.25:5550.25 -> -0.4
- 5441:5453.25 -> 0.1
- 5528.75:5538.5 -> -0.2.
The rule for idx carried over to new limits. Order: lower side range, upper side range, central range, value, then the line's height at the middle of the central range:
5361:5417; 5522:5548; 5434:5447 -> -0.01 mag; 27.7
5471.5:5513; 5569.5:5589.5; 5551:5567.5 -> -0.04 mag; 27.3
